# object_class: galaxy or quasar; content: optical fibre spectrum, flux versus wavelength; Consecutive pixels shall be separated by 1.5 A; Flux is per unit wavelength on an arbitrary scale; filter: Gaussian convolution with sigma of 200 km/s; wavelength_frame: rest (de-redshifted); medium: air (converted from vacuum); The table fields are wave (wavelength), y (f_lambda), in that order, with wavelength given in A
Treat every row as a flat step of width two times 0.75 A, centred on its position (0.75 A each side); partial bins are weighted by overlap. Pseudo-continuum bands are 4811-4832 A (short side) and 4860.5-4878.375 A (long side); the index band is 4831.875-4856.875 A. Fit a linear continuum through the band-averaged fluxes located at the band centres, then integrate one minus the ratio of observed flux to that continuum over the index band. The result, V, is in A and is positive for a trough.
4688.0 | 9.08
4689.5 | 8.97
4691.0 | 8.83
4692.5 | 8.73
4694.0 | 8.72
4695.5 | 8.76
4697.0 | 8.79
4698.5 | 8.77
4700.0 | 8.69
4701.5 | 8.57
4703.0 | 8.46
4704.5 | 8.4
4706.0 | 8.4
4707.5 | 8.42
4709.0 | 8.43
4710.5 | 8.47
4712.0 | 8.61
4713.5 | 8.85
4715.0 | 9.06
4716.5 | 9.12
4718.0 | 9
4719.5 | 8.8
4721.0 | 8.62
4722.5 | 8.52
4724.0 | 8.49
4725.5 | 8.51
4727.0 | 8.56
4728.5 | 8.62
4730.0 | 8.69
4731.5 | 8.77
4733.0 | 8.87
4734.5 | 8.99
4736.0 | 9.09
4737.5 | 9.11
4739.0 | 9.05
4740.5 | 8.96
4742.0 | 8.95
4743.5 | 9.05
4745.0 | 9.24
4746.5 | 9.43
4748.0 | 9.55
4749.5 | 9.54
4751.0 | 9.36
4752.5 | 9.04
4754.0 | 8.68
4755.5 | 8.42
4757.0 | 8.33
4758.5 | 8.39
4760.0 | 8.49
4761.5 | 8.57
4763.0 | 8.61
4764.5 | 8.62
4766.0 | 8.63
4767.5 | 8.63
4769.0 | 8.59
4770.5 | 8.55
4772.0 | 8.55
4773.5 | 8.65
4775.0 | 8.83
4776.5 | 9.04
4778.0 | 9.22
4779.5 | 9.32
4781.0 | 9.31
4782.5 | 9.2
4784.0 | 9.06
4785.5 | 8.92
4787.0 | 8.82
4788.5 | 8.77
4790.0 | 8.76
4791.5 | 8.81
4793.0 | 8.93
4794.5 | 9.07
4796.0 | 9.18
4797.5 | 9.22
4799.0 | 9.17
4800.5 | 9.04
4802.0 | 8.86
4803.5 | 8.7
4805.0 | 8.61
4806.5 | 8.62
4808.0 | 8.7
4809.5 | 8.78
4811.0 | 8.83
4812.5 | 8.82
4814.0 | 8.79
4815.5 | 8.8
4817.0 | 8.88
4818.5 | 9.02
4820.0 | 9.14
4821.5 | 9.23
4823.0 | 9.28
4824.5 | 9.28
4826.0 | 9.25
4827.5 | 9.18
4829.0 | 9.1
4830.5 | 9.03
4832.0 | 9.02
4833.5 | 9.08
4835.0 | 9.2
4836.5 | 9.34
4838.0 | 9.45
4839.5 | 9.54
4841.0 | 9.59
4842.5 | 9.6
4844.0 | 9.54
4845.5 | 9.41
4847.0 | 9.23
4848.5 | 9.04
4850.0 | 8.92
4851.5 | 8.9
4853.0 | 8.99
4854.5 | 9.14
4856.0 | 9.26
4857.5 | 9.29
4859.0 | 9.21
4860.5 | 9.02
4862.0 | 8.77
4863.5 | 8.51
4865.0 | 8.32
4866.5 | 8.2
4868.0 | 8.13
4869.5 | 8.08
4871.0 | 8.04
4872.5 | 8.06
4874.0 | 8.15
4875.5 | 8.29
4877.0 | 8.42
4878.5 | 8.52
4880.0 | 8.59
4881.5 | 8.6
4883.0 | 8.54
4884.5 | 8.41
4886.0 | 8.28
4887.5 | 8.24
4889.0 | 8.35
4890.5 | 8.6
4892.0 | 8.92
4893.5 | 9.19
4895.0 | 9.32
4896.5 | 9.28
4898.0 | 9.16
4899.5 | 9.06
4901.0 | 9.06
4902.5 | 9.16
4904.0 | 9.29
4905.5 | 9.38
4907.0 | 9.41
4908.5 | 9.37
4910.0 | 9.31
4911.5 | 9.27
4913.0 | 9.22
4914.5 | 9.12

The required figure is -1.6 A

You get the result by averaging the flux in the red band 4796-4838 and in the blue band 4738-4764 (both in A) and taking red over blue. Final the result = 1.0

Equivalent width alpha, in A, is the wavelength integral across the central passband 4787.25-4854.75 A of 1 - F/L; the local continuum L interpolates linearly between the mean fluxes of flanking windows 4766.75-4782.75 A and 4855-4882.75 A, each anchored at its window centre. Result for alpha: -2.7 A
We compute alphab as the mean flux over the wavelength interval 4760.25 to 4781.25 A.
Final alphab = 8.77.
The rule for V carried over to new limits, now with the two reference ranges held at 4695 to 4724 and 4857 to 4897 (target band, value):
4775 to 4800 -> -1.2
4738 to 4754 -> -1.0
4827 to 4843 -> -1.3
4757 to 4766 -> 0.1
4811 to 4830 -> -1.0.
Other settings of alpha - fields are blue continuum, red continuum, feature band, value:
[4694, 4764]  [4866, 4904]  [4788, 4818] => -0.59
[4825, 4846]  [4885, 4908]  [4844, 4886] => 2.17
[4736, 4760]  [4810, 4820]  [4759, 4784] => 0.41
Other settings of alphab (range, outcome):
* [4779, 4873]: 8.98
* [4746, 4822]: 8.88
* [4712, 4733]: 8.74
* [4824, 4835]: 9.14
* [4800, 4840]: 9.02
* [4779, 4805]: 8.99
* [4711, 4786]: 8.86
